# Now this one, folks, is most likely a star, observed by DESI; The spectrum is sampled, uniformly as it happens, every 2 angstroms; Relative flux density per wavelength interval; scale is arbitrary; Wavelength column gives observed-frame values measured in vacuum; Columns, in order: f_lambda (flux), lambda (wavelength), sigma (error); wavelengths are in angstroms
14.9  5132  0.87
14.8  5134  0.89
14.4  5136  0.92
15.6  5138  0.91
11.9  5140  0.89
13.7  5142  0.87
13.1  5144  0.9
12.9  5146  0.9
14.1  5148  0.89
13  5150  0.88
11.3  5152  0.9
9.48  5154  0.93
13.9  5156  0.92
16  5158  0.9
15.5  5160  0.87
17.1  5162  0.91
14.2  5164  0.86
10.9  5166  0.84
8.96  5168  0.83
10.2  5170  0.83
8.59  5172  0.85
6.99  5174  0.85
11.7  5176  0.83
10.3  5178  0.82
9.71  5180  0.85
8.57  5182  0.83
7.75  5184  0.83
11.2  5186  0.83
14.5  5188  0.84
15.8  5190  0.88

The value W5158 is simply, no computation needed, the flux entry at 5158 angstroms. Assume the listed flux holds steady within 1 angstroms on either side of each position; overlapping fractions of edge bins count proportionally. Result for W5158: 16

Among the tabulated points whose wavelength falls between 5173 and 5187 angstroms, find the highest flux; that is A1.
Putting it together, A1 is 11.7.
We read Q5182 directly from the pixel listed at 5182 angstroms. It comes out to 8.57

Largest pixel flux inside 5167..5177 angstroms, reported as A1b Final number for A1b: 11.7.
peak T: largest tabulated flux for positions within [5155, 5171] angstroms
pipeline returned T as 17.1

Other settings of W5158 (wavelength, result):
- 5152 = 11.3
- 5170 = 10.2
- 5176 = 11.7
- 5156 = 13.9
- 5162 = 17.1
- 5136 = 14.4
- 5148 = 14.1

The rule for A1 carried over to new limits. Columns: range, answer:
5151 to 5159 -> 16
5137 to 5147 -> 15.6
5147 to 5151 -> 14.1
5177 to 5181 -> 10.3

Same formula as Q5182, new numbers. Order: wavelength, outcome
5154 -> 9.48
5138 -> 15.6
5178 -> 10.3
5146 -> 12.9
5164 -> 14.2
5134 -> 14.8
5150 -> 13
